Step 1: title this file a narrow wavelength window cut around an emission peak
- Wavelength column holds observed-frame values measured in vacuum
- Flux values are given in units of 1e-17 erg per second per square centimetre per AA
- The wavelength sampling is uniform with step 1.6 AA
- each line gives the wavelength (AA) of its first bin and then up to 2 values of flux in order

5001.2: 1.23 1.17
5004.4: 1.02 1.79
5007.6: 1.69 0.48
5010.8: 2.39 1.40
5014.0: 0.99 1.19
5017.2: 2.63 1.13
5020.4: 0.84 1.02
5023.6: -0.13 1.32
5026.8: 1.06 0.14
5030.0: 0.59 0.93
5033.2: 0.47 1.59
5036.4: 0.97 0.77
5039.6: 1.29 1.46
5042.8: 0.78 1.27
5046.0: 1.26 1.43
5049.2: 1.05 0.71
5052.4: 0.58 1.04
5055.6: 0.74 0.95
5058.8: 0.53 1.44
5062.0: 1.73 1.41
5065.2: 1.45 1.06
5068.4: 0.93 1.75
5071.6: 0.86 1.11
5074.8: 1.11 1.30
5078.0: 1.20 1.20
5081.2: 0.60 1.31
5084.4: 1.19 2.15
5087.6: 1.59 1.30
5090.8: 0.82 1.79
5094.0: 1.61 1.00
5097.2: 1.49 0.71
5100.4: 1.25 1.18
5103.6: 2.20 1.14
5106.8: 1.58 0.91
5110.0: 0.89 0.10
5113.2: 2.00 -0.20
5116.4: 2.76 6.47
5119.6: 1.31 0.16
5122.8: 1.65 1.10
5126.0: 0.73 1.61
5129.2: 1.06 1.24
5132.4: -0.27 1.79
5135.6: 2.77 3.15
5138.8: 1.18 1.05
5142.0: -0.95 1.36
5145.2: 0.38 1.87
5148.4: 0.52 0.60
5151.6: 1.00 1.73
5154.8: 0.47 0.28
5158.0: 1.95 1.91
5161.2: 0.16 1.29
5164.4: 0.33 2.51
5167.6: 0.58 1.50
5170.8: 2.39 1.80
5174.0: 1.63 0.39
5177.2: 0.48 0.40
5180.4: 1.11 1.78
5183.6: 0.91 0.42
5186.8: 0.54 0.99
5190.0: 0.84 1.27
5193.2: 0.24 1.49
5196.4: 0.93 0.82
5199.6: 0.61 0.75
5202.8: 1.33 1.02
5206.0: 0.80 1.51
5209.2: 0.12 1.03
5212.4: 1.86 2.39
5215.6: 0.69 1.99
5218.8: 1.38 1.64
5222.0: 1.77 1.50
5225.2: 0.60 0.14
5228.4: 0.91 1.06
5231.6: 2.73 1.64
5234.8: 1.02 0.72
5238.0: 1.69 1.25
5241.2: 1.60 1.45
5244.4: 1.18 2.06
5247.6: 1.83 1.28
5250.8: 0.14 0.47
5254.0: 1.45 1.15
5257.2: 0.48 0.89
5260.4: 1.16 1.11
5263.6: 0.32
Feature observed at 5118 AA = H-gamma 4340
